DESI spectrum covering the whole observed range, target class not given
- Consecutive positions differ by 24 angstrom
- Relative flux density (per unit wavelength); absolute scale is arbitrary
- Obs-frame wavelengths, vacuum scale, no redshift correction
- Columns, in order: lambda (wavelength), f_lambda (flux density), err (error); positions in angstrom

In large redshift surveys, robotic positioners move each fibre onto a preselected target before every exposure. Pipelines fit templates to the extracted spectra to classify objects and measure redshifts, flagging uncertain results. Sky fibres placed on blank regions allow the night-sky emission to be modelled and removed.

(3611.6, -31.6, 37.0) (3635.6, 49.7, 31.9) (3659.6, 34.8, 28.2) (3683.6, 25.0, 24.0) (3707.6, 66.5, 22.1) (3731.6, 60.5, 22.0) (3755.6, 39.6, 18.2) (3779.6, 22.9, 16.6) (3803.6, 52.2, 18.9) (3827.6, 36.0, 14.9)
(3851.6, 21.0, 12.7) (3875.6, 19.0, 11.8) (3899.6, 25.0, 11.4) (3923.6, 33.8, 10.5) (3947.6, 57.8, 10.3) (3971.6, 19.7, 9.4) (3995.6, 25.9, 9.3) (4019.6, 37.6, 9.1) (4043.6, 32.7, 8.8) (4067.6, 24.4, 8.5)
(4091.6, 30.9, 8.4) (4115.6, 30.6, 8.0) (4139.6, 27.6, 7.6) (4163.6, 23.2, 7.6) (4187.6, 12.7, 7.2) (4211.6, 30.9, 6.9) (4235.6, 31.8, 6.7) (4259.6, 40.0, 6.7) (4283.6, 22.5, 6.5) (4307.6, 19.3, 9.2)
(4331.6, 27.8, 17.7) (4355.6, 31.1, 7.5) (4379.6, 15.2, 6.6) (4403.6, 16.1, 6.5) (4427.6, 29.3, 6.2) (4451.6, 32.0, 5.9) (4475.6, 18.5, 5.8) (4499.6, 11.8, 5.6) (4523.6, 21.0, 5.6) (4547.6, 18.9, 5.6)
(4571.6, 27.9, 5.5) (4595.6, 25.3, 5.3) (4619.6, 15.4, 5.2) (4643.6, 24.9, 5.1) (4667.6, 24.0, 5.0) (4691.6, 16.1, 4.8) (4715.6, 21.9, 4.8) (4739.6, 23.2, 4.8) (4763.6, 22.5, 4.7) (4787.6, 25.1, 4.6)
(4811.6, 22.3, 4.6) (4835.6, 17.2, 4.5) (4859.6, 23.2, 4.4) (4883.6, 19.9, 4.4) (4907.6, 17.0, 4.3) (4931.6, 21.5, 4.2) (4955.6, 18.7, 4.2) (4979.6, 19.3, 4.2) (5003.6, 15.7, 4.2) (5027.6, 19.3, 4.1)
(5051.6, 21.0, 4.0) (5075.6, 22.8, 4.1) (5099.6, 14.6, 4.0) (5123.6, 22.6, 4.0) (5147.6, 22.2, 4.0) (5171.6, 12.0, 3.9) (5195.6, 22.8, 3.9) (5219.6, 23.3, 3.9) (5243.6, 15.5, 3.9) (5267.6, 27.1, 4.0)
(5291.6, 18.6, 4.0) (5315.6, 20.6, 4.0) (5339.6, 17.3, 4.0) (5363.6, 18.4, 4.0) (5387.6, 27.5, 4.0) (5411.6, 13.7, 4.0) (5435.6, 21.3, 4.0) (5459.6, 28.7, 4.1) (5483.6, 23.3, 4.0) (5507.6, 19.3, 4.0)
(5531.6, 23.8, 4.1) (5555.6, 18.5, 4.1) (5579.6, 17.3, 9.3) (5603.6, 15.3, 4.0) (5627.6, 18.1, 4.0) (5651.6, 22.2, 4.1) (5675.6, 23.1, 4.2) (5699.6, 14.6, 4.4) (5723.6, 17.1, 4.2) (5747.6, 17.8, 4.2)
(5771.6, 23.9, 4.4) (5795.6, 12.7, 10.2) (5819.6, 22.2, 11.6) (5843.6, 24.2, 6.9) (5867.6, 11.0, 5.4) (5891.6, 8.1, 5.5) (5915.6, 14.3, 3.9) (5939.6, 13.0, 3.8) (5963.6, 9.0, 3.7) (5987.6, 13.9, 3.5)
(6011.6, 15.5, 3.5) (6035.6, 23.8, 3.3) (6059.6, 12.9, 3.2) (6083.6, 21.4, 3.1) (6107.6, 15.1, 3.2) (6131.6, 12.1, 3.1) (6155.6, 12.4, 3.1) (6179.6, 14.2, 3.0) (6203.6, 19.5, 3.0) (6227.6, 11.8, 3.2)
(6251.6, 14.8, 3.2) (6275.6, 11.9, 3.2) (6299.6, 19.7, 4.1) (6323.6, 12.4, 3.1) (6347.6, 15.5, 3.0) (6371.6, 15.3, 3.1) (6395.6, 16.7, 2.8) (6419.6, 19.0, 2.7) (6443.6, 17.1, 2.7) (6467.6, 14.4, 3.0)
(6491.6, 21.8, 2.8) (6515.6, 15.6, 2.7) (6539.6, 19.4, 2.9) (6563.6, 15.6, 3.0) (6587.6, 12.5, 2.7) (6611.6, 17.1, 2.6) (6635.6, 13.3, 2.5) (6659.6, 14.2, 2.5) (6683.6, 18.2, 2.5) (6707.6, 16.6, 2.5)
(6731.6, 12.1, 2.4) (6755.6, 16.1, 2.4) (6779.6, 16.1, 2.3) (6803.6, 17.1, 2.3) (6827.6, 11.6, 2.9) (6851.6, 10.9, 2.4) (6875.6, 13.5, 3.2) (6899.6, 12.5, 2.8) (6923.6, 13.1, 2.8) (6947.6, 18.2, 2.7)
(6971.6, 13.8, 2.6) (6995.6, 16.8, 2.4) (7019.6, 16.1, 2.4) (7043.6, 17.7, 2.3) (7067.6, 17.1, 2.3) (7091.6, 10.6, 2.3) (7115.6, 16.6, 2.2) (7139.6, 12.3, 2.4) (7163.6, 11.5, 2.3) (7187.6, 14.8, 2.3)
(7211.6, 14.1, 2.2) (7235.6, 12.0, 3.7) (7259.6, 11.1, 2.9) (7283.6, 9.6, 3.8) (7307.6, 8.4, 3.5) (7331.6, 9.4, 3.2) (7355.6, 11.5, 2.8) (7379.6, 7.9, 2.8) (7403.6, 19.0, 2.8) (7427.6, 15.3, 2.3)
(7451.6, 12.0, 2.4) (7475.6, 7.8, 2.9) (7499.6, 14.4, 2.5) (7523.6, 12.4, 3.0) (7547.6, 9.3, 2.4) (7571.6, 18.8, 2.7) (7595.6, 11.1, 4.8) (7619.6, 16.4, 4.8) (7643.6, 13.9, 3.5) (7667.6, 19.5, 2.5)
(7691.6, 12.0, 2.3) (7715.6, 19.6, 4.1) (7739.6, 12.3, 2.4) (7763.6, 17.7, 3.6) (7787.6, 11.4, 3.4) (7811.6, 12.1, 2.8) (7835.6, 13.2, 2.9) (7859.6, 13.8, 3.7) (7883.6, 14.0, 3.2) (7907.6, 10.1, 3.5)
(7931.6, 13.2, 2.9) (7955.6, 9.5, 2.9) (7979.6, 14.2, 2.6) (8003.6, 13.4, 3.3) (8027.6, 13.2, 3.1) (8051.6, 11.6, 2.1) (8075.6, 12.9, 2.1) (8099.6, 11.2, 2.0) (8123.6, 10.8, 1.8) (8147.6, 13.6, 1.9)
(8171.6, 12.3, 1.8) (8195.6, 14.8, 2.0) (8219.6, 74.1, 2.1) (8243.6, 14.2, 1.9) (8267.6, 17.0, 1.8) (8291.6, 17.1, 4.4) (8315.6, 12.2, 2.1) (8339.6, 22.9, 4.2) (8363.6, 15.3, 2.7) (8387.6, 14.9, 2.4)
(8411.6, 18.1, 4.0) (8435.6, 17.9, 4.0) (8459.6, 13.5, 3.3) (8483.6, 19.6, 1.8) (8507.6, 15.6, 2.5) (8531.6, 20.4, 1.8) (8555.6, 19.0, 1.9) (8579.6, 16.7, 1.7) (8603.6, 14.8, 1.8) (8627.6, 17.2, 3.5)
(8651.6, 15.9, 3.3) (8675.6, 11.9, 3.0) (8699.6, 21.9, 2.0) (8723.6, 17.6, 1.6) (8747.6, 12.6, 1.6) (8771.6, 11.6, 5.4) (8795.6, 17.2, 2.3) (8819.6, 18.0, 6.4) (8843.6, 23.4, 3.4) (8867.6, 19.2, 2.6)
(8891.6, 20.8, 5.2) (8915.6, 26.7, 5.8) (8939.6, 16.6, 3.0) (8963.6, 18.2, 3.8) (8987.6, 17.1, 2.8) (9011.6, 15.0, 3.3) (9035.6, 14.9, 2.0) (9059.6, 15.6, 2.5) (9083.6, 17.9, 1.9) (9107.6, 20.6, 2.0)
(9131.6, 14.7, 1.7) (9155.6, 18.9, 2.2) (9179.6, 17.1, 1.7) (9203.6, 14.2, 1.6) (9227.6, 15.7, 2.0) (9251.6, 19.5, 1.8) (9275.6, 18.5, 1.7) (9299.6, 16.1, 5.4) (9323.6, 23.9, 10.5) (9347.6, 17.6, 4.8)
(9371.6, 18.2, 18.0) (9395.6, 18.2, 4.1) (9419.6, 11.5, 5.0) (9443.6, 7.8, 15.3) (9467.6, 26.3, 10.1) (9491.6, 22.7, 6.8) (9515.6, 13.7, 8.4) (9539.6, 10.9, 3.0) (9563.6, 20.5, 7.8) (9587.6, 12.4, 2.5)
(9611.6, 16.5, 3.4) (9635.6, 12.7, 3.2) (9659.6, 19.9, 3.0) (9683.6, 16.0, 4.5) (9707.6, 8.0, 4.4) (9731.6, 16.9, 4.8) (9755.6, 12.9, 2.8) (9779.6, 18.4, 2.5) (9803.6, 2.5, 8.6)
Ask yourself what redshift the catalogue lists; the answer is 1.20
